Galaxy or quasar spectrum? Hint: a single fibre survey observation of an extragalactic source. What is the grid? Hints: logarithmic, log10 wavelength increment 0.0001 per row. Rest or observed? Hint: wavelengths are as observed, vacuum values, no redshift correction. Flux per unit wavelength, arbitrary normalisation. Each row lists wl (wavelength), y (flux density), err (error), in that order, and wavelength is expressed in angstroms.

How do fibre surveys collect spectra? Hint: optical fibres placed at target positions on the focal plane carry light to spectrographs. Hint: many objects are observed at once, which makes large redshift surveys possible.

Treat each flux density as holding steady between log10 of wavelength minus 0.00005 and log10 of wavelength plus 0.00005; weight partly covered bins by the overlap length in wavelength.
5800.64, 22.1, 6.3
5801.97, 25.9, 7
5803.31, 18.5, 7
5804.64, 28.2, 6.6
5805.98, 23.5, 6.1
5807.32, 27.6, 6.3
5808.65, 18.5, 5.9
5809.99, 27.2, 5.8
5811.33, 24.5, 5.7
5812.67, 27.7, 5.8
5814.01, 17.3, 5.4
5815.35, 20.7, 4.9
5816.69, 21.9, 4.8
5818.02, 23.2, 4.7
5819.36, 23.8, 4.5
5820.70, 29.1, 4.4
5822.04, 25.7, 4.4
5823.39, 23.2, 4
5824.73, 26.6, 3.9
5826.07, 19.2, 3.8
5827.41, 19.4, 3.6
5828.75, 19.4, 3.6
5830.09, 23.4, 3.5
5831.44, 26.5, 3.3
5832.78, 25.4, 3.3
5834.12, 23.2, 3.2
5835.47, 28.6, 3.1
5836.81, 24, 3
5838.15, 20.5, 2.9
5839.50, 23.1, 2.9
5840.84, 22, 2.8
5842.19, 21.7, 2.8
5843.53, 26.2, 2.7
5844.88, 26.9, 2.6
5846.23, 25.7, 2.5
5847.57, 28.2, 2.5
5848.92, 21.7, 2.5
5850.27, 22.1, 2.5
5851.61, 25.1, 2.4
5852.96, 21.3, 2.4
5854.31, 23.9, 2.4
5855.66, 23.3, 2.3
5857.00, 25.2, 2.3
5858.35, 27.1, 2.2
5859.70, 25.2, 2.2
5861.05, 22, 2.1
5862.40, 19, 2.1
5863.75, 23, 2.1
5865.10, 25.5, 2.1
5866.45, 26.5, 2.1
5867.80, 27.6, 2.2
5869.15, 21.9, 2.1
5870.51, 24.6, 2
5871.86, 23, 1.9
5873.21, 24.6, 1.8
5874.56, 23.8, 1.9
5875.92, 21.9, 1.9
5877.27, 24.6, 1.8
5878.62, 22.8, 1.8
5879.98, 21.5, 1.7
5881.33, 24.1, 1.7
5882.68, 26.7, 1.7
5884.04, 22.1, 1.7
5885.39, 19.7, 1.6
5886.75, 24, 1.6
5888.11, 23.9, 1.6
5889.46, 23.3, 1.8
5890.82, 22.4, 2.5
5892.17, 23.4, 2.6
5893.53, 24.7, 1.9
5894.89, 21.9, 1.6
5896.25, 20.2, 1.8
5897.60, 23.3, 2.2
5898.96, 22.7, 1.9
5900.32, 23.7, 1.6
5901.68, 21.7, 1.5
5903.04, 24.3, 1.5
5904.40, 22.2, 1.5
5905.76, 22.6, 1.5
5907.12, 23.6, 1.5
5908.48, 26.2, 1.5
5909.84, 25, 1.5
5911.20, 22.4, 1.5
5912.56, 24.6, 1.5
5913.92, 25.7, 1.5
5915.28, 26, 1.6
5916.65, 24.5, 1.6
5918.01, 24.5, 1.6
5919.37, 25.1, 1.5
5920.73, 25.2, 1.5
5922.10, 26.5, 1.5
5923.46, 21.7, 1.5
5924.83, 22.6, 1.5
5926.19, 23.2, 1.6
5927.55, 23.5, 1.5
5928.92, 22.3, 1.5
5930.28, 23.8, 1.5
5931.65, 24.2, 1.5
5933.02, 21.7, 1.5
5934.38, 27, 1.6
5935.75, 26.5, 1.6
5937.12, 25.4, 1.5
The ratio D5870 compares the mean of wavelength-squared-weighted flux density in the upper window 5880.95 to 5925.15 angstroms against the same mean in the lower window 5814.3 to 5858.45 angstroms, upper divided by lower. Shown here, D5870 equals 1.02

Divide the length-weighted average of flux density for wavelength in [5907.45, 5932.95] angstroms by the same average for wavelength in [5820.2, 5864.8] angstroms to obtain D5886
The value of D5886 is 1.02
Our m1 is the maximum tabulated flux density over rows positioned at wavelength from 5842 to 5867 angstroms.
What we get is 28.2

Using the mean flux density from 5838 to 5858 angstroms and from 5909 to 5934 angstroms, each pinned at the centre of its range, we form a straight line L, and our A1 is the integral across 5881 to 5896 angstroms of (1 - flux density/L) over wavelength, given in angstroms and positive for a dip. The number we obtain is 0.52 angstroms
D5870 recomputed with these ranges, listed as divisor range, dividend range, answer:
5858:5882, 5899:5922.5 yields 1.04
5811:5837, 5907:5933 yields 1.06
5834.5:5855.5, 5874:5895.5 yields 0.98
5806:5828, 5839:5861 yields 1.04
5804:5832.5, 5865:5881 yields 1.03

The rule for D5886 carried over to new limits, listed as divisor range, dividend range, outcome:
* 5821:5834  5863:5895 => 1.01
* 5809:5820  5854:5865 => 1.02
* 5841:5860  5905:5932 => 0.99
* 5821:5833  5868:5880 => 1.01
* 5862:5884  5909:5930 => 1.02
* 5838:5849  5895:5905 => 0.93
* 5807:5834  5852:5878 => 1.02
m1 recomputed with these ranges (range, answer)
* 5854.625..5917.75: 27.6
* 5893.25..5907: 24.7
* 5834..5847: 28.6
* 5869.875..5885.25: 26.7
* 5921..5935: 27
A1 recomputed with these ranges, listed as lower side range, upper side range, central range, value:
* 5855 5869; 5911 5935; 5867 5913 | 1.69 angstroms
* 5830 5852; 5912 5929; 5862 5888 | 0.84 angstroms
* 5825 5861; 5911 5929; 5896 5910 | 0.51 angstroms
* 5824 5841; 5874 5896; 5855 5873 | -0.78 angstroms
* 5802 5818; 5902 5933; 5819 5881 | -0.80 angstroms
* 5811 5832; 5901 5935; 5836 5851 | -0.33 angstroms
